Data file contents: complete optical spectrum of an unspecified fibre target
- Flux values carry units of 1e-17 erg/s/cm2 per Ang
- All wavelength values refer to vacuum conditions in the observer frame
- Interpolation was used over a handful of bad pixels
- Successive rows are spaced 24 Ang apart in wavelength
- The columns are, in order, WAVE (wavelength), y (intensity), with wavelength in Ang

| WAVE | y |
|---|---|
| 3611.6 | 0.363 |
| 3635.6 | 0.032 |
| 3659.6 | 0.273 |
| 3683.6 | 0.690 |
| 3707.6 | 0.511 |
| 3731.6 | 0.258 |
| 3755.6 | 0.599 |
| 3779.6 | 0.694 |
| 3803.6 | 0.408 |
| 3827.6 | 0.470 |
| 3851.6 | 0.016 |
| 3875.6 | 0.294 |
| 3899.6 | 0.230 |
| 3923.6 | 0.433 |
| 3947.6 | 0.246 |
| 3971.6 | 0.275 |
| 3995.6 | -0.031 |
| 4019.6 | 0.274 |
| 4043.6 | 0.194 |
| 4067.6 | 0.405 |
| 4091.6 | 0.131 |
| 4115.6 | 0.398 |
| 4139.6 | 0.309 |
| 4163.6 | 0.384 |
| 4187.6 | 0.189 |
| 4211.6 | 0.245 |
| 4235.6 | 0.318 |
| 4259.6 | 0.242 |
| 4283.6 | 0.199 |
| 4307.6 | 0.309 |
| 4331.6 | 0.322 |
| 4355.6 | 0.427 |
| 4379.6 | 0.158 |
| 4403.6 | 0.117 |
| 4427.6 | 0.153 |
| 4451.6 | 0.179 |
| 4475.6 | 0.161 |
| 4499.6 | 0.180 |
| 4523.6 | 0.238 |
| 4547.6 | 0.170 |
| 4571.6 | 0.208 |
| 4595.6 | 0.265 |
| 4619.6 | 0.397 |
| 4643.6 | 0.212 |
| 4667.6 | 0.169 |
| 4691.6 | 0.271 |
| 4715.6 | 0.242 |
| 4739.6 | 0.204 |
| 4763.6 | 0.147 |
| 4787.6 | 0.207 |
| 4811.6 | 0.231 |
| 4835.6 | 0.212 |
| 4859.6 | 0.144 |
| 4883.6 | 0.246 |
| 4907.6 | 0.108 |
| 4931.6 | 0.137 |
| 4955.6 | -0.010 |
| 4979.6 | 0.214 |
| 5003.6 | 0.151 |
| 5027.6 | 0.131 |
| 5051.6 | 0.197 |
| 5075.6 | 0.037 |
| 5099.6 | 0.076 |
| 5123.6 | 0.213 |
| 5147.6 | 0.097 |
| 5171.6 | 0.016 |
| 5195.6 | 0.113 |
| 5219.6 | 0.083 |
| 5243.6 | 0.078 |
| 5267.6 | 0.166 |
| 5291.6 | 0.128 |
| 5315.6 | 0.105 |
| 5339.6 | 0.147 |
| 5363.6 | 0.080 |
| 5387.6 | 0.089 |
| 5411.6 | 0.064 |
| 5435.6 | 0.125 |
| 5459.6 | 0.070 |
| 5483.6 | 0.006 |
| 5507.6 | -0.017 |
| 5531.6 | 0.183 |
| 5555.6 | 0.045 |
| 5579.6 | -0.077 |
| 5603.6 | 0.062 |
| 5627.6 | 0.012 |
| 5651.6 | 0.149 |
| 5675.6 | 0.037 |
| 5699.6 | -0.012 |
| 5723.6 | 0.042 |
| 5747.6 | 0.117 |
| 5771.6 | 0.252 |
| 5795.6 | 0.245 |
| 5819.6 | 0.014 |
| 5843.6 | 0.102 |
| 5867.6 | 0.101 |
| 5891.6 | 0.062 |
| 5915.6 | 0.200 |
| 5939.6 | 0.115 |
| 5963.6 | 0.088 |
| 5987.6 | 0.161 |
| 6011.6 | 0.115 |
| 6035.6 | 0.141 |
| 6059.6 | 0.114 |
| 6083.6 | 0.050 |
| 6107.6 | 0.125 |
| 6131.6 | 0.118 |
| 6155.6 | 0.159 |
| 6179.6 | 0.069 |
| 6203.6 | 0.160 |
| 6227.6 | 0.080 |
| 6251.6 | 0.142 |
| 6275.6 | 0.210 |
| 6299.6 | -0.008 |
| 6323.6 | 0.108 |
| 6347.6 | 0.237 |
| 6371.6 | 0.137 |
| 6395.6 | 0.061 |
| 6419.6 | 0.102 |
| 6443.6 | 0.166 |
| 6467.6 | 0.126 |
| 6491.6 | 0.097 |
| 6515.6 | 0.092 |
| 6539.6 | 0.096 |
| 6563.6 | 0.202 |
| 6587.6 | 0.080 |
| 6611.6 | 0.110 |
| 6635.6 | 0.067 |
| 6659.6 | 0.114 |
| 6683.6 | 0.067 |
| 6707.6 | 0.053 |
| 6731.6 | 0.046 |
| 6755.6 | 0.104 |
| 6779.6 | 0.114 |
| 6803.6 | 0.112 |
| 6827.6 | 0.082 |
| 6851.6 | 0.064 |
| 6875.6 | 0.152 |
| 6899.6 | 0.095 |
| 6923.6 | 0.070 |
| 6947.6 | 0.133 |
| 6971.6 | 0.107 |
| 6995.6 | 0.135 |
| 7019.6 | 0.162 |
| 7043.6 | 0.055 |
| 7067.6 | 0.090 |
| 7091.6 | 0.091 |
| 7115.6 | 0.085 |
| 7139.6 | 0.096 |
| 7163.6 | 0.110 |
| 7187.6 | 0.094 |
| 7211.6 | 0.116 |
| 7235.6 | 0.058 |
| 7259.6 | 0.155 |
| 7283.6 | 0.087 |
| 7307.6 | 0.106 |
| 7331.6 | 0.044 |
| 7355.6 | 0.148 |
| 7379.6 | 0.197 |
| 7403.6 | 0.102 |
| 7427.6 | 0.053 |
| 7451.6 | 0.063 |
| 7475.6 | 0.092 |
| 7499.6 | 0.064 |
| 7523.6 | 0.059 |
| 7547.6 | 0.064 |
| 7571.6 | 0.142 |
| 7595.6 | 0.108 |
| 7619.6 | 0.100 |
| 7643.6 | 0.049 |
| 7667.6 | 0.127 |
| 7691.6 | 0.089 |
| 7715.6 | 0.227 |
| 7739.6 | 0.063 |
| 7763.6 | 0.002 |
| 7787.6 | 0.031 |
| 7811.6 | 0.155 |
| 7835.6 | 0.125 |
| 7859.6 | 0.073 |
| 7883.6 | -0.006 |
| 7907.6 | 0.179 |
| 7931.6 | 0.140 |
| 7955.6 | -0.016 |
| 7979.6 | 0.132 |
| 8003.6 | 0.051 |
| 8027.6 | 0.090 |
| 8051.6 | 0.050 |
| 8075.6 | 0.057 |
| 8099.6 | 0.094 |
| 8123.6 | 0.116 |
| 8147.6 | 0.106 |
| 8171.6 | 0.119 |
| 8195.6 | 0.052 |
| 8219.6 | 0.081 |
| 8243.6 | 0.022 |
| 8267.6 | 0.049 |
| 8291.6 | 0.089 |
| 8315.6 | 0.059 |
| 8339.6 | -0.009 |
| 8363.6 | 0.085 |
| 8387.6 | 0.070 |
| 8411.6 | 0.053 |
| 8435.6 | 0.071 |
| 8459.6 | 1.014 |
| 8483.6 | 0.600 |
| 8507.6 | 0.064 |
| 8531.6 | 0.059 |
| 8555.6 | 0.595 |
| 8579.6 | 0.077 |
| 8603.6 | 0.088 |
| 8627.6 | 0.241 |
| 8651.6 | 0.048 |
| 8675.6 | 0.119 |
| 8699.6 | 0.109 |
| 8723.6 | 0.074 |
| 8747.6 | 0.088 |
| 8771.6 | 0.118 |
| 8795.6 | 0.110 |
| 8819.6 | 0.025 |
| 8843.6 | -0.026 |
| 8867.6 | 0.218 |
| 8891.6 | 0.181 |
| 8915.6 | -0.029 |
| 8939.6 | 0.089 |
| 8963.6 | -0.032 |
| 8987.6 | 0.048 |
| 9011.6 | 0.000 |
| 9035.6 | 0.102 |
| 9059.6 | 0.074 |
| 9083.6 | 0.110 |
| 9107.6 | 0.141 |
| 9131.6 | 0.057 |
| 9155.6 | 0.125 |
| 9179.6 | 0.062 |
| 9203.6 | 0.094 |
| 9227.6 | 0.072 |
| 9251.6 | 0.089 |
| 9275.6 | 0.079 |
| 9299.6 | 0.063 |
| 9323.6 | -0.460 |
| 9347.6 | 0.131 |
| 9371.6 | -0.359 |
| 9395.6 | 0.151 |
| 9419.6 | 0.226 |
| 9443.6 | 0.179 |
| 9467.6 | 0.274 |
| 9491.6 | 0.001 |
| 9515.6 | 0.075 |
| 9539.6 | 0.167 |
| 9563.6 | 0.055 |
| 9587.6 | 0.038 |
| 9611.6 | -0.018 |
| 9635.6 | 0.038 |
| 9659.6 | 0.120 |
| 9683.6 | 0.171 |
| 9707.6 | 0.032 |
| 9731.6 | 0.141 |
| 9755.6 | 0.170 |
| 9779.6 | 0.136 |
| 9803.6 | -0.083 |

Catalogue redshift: 1.30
